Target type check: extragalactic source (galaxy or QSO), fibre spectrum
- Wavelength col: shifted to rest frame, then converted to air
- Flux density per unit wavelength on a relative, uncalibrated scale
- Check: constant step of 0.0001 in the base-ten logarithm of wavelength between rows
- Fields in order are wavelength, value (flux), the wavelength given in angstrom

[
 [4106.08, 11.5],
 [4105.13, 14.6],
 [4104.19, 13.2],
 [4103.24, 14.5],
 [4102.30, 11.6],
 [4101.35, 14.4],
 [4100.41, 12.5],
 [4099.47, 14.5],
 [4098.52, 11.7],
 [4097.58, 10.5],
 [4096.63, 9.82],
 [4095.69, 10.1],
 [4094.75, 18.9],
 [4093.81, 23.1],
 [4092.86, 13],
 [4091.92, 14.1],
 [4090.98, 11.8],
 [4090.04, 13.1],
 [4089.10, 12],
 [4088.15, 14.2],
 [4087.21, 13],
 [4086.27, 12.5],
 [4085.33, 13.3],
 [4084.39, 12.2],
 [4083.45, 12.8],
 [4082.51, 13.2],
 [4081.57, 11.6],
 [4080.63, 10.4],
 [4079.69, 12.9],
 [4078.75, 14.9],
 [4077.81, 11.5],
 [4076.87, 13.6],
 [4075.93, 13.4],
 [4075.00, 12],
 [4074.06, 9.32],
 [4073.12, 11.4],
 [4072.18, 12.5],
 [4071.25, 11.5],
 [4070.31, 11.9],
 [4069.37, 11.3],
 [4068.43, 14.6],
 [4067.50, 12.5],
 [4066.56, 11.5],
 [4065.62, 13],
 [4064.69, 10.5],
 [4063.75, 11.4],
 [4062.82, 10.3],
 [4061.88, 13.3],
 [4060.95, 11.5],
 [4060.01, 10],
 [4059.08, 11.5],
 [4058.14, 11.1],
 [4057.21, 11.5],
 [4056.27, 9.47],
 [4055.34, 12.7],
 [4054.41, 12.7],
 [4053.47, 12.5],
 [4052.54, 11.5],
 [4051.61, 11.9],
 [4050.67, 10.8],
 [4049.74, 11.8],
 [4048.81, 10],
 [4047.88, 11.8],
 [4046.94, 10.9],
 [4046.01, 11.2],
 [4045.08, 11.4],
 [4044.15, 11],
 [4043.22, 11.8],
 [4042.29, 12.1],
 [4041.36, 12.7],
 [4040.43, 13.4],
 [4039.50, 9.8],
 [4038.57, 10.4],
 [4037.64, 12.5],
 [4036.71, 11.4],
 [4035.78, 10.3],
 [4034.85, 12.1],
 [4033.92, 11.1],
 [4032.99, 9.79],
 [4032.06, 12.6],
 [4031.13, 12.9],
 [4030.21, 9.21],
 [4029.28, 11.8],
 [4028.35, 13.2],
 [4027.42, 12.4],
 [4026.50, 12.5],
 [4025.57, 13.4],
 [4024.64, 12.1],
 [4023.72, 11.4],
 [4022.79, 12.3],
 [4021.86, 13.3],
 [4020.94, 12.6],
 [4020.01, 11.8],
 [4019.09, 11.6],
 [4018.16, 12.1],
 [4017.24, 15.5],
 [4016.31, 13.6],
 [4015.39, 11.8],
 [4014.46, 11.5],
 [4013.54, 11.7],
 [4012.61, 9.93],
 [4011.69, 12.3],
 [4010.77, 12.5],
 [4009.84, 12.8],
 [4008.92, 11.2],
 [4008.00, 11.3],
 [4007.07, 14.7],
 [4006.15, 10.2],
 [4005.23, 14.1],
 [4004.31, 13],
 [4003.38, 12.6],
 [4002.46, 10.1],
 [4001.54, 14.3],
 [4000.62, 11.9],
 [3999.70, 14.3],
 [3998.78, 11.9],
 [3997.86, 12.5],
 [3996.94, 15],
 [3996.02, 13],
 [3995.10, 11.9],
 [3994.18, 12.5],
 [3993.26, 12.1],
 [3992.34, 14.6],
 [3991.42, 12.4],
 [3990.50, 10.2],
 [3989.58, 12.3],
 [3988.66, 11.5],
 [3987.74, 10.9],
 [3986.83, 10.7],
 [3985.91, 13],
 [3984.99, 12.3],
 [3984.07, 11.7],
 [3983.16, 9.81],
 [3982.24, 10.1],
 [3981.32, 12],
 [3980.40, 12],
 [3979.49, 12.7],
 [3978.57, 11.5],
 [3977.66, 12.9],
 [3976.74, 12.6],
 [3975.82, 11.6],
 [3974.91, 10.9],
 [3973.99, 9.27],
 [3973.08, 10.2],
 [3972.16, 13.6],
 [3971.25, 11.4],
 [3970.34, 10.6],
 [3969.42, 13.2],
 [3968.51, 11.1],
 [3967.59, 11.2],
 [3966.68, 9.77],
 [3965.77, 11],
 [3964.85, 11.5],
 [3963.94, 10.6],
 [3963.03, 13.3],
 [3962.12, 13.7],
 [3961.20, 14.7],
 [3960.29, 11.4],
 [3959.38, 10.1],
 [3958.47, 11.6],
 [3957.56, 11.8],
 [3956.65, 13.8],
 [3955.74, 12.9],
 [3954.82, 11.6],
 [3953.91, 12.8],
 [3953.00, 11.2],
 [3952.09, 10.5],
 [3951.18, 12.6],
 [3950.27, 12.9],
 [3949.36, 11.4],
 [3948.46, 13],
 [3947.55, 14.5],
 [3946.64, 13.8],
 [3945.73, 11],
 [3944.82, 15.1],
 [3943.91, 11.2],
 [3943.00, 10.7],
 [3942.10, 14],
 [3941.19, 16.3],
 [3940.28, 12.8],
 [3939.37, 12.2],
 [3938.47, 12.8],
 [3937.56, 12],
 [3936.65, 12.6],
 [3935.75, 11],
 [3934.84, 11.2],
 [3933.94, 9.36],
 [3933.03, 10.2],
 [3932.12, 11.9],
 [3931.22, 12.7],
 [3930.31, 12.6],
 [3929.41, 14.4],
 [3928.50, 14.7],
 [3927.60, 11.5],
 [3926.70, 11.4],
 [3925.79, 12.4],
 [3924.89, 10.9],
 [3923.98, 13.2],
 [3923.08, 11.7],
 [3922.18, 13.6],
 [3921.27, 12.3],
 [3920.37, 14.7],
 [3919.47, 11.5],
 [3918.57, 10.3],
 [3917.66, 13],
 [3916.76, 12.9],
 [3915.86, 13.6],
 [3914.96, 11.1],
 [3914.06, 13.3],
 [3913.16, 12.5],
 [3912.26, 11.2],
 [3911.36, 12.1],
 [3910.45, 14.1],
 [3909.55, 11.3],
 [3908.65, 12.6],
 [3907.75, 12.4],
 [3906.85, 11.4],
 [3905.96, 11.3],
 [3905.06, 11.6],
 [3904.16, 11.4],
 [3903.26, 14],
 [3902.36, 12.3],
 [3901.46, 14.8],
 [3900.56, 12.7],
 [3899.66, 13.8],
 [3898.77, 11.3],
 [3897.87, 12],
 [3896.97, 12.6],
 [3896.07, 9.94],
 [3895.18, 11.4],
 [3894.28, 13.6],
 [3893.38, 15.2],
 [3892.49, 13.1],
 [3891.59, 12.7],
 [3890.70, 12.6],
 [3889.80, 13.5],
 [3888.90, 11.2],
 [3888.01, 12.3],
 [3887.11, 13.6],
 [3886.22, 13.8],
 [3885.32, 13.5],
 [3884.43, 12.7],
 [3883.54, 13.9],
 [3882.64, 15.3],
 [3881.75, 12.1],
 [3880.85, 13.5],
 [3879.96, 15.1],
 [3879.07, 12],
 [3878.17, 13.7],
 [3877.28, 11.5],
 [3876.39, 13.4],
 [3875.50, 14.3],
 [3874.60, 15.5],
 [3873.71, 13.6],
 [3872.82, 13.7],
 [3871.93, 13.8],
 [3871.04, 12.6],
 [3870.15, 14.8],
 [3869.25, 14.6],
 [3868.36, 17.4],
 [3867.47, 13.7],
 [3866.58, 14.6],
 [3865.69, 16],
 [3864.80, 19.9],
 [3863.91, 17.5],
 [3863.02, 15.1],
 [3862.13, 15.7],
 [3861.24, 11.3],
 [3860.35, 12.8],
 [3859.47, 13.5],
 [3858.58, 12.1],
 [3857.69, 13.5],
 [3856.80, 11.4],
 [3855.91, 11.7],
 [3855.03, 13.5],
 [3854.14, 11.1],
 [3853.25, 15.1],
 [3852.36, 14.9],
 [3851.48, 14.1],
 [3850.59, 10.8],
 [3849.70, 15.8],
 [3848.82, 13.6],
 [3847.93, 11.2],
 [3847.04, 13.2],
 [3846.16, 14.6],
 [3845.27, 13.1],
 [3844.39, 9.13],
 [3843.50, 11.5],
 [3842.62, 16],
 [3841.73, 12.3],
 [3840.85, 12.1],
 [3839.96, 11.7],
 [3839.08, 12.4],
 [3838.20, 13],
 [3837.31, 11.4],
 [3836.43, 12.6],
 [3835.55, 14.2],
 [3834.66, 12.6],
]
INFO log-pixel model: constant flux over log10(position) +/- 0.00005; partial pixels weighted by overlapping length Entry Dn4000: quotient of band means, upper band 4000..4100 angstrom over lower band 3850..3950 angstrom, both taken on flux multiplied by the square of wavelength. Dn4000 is 1.0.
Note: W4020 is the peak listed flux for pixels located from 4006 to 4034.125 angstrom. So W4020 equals 15.5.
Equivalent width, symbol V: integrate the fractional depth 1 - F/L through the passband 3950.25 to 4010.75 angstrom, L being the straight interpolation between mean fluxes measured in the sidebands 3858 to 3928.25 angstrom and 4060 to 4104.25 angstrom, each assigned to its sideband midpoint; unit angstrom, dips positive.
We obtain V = 4.2 angstrom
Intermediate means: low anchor 13.1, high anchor 12.7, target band 12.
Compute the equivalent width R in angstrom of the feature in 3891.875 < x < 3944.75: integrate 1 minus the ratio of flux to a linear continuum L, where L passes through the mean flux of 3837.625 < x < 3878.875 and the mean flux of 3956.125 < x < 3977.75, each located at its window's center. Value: 0.6 angstrom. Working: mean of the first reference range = 13.6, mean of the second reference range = 11.7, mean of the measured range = 12.4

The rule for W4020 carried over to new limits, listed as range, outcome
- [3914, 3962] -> 16.3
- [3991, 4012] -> 15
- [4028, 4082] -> 14.9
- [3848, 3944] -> 19.9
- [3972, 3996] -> 14.6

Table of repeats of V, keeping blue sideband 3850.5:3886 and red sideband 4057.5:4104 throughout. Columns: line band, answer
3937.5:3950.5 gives 0.5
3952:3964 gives 1.0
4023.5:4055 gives 2.9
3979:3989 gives 1.3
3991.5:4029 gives 1.4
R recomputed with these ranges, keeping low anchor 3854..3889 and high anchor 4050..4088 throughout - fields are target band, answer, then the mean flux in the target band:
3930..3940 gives 1.2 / 11.7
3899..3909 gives 0.7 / 12.6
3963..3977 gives 1.8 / 11.3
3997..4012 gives 0.1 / 12.6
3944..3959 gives 0.7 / 12.5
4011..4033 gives 0.4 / 12.2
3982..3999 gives 0.9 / 12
